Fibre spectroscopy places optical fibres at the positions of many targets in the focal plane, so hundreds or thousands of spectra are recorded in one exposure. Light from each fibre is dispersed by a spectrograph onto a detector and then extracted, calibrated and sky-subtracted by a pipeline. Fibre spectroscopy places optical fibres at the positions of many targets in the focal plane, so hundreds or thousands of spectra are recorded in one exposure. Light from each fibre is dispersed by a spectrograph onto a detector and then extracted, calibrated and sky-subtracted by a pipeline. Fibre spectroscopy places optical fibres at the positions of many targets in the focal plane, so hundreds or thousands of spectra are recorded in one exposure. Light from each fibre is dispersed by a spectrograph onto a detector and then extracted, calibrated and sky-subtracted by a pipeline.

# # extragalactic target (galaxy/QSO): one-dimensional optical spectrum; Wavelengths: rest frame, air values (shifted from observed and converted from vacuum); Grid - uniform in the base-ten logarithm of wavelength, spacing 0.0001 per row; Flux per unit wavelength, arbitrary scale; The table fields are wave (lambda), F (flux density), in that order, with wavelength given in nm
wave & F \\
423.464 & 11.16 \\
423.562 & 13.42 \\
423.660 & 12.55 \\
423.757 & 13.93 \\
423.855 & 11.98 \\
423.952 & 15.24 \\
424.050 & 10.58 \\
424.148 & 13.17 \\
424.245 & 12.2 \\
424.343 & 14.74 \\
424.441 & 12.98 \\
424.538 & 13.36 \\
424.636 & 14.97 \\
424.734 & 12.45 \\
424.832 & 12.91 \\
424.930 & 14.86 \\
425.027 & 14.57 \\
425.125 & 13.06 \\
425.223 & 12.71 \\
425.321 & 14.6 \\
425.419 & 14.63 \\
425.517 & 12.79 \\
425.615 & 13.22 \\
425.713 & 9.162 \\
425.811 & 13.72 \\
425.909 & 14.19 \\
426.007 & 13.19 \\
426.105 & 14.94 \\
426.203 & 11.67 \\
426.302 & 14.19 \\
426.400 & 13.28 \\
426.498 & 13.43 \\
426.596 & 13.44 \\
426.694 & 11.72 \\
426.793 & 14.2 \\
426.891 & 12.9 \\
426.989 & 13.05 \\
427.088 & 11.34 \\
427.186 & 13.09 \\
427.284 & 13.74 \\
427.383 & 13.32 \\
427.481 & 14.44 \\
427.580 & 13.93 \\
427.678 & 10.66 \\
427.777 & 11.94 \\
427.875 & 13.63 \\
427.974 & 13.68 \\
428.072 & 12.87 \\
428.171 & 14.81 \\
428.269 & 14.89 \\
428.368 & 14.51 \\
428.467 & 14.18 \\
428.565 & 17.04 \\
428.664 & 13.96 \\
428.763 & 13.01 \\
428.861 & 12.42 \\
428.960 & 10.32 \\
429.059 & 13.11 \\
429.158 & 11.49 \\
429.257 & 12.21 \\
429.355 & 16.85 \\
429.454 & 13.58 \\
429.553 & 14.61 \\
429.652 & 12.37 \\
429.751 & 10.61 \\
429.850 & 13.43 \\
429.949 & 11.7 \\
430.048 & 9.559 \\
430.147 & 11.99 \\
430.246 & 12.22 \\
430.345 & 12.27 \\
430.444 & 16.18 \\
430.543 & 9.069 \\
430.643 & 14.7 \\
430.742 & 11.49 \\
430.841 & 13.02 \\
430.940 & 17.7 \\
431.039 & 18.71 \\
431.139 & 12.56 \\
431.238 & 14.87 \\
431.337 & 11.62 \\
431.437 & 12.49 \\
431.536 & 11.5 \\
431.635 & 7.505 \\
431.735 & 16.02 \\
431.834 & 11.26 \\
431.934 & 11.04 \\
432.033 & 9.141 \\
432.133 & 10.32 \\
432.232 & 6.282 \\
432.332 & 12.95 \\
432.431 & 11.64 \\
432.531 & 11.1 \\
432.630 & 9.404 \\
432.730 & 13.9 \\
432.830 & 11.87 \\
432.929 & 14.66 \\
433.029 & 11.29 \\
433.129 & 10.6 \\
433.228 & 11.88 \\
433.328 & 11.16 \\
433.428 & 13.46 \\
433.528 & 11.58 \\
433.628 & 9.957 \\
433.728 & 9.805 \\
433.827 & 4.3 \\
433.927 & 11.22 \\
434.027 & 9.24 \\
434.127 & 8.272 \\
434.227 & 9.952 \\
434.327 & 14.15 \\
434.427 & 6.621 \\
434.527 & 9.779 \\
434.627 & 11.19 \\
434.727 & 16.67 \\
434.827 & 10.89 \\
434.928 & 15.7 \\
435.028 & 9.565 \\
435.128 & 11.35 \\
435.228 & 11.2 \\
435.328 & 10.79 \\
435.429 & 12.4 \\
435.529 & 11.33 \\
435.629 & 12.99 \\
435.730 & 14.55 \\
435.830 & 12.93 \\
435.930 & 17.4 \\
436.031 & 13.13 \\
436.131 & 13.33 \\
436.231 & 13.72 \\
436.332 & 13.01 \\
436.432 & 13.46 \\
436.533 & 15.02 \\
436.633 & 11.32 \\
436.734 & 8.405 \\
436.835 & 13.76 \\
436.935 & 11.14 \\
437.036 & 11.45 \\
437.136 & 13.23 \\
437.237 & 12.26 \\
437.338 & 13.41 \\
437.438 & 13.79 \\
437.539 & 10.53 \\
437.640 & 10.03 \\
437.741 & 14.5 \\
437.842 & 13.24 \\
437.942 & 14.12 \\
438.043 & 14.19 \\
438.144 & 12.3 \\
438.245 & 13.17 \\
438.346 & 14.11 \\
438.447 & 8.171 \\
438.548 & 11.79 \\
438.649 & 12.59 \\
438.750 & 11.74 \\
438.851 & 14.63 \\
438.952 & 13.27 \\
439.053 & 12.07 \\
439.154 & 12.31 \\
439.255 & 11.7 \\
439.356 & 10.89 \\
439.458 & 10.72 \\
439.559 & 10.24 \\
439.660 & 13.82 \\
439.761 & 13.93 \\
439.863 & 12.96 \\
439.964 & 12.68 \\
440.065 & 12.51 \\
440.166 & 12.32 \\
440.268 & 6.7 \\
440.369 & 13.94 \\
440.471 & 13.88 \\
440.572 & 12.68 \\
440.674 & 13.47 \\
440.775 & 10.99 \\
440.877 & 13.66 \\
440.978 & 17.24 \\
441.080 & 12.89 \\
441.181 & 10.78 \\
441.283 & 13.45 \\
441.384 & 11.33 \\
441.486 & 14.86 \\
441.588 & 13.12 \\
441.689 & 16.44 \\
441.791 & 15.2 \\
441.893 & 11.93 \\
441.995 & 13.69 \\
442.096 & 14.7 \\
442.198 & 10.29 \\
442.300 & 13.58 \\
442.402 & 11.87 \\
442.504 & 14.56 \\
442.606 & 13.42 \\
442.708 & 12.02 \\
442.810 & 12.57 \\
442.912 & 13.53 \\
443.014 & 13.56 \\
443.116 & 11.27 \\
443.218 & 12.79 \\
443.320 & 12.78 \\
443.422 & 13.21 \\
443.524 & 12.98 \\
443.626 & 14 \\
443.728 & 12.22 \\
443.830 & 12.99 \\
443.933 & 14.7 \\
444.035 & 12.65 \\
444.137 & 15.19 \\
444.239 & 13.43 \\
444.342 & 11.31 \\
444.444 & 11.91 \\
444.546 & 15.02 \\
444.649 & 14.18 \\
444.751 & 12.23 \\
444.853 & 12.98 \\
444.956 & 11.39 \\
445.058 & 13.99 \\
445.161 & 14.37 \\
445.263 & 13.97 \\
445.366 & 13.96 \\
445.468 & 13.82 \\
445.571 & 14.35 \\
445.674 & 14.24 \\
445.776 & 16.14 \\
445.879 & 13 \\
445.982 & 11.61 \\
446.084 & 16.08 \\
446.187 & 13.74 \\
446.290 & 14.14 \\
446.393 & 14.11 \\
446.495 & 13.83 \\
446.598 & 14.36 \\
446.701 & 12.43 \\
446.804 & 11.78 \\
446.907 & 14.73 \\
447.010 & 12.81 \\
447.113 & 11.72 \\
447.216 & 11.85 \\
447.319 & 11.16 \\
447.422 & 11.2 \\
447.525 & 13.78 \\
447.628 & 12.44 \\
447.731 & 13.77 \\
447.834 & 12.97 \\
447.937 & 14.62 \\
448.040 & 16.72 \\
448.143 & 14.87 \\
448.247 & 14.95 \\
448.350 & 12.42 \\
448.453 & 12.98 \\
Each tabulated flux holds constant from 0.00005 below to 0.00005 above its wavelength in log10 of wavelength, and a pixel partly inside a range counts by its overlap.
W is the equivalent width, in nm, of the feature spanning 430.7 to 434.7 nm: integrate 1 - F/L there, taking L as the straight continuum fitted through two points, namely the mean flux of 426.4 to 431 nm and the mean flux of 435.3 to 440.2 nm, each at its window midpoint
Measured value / 0.47 nm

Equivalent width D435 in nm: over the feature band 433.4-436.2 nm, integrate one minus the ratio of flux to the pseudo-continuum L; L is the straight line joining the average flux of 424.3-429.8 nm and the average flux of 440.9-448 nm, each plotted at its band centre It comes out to 0.37 nm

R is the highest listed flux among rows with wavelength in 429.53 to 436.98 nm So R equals 18.71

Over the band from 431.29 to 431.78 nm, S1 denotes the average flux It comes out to 11.8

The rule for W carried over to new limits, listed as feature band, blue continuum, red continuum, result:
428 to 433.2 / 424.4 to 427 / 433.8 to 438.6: 0.059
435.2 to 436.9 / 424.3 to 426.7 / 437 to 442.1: 0.003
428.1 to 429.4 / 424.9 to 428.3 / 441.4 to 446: -0.041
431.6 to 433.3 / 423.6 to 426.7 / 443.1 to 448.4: 0.265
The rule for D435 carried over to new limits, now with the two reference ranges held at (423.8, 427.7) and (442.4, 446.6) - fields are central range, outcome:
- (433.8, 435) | 0.231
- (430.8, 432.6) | 0.153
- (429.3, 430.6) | 0.061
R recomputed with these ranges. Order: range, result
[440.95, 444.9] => 17.24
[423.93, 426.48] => 15.24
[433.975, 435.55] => 16.67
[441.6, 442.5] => 16.44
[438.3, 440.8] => 14.63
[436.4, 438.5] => 15.02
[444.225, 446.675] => 16.14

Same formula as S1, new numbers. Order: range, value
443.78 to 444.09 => 13.5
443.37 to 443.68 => 13.4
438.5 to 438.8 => 12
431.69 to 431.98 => 12.7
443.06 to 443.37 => 12.3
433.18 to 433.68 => 11.6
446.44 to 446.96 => 13.4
